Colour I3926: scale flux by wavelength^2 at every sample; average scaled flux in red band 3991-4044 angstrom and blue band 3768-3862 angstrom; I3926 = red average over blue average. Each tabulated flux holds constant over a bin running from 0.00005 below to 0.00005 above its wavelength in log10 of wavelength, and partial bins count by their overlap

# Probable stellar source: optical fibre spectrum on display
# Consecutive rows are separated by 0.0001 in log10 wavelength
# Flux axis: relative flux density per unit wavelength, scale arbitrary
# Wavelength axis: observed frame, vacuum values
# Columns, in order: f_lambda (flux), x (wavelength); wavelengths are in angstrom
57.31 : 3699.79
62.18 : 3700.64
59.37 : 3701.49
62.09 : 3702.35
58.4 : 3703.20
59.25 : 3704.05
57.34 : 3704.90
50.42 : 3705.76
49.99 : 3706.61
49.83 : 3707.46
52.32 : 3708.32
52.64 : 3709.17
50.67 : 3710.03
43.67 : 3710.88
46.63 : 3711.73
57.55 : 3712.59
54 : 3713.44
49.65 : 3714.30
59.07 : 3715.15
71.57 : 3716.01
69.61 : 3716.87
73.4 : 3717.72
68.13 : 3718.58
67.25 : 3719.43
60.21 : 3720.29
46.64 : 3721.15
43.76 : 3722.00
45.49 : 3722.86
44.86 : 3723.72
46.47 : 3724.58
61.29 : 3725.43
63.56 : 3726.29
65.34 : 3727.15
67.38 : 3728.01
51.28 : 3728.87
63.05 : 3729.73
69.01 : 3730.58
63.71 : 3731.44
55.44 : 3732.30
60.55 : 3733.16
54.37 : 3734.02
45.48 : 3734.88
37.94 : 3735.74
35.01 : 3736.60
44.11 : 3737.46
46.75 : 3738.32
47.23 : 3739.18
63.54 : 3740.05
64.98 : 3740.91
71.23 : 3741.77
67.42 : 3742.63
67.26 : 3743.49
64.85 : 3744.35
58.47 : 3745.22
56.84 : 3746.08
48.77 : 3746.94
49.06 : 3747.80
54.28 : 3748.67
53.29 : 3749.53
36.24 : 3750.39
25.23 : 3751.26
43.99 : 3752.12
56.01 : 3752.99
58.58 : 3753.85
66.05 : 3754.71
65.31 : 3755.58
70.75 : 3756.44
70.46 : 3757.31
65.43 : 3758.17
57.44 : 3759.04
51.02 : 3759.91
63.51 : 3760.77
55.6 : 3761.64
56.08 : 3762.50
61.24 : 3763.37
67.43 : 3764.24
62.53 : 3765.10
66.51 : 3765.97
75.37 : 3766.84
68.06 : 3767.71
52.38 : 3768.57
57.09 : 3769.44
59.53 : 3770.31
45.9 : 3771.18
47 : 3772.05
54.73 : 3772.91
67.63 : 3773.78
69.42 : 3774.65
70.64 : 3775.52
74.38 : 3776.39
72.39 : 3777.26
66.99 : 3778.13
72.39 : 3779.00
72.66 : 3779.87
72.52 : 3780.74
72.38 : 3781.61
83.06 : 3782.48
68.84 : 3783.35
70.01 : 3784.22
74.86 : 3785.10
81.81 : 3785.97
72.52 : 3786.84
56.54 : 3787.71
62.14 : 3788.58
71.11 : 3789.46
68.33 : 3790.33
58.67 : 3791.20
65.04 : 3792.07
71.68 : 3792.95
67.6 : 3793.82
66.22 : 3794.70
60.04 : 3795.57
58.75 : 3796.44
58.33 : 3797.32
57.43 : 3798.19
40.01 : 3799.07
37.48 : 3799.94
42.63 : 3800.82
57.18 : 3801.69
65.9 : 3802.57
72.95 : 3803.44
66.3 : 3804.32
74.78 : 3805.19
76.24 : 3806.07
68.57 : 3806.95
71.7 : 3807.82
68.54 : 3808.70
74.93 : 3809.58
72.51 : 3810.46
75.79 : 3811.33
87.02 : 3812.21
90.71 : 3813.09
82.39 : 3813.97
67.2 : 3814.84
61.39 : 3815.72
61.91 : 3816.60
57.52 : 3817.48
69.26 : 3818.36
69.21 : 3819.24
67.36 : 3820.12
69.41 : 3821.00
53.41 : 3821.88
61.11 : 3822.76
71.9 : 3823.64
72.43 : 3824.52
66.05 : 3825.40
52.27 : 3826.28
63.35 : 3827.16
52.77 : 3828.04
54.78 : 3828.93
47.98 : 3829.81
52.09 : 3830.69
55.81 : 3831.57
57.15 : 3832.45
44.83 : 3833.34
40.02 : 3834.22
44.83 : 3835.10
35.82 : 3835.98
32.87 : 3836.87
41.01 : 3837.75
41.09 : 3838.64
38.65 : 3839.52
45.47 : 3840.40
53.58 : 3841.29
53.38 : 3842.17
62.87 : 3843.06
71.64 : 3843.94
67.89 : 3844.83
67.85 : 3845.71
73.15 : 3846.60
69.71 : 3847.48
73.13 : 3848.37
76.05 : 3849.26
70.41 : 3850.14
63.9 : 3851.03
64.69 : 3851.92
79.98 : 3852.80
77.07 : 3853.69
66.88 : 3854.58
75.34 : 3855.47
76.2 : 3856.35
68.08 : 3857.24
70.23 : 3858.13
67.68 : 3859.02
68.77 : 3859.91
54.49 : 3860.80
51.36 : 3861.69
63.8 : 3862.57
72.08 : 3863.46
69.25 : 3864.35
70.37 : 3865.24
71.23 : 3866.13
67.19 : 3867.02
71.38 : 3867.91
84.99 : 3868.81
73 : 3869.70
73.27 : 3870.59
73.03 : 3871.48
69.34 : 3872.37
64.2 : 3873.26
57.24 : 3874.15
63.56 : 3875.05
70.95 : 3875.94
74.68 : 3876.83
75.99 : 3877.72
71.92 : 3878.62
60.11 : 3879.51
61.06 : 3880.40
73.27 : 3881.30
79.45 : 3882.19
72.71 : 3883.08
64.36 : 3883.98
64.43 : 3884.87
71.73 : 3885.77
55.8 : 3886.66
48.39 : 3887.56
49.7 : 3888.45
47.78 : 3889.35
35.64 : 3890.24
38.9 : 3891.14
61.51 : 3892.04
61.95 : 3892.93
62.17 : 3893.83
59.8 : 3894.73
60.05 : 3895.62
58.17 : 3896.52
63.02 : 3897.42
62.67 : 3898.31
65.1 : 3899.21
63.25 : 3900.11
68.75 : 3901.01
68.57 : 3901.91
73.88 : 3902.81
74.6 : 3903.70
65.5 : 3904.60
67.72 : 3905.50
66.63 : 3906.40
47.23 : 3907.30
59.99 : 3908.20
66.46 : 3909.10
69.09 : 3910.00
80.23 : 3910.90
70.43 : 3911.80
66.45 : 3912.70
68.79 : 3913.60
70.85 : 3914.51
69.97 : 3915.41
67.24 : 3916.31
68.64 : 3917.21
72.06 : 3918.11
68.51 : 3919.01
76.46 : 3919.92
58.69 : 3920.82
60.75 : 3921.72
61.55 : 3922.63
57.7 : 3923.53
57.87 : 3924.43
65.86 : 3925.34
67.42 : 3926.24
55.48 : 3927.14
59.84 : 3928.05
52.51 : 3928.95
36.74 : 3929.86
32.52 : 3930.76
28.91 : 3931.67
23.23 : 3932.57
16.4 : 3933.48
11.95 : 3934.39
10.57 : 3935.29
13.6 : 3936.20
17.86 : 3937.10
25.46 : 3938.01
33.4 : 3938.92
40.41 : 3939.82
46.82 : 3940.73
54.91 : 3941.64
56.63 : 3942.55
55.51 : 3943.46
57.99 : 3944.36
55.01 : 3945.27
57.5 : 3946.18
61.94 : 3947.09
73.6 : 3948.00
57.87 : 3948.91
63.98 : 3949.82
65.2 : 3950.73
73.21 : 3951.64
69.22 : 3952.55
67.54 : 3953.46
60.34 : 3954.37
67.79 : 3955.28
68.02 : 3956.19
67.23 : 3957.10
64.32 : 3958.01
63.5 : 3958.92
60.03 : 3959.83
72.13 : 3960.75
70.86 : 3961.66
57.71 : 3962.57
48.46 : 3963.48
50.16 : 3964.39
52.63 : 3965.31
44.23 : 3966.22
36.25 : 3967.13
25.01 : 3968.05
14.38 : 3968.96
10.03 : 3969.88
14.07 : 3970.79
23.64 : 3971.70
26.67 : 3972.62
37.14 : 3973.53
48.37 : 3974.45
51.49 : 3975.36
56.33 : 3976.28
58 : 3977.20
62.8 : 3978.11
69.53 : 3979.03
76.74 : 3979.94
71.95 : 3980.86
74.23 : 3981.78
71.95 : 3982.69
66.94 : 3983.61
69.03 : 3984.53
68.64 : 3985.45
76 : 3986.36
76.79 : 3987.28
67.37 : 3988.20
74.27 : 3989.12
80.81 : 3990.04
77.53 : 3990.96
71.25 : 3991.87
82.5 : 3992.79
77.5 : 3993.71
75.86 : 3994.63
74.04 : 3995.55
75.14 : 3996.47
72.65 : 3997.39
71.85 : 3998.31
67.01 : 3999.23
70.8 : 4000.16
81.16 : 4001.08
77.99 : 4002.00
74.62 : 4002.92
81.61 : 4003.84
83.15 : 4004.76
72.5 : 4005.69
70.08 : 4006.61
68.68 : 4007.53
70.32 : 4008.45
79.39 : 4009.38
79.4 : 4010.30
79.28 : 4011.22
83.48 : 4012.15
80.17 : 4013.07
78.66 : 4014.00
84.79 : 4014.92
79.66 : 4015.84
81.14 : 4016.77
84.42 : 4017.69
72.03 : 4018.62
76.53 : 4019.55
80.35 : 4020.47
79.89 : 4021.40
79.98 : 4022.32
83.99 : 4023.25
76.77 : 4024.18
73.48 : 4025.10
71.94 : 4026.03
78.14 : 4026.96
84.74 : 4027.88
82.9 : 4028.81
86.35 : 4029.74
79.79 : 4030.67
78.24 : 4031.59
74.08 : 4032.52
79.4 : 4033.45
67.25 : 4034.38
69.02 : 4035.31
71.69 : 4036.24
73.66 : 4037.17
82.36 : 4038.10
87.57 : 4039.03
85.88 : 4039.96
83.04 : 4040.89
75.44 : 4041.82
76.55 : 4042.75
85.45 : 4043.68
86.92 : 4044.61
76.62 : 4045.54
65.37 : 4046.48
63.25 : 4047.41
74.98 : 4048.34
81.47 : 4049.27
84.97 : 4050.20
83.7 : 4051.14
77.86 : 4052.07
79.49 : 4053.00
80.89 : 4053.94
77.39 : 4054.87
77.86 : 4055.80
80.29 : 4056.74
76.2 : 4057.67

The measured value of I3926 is 1.35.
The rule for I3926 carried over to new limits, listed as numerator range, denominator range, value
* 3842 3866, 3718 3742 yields 1.32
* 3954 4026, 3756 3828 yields 1.13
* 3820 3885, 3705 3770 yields 1.19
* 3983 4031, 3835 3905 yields 1.29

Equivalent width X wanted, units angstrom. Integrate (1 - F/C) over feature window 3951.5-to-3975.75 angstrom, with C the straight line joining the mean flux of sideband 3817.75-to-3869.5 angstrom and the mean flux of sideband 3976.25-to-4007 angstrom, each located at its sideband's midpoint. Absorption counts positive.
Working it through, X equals 7.3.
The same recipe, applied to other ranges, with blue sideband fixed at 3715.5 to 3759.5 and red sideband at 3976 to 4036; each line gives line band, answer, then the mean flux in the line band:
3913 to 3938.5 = 7.49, 49.2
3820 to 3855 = 2.79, 58.8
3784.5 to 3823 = -2.98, 66.3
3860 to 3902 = 1.58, 64.3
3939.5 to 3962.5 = 3.08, 62.1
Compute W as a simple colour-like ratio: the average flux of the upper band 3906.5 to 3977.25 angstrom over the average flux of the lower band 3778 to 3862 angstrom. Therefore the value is 0.82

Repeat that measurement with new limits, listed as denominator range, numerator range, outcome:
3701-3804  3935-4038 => 1.09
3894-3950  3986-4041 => 1.38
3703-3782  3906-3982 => 0.92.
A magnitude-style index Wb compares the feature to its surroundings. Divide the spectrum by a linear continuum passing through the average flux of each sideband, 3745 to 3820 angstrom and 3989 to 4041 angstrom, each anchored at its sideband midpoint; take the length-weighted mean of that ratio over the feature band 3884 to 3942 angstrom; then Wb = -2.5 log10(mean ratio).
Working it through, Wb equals 0.28 mag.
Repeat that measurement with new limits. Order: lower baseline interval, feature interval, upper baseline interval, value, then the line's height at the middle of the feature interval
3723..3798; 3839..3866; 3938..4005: -0.09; 60.8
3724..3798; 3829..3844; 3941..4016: 0.28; 62.1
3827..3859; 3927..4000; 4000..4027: 0.31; 72.4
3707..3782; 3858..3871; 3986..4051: -0.03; 66.7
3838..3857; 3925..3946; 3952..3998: 0.47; 61.6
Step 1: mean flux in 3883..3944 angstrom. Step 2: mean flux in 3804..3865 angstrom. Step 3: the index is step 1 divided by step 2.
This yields 0.9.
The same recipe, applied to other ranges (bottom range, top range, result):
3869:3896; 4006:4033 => 1.24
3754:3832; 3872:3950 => 0.89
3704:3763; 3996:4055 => 1.39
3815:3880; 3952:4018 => 1.03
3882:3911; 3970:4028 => 1.14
